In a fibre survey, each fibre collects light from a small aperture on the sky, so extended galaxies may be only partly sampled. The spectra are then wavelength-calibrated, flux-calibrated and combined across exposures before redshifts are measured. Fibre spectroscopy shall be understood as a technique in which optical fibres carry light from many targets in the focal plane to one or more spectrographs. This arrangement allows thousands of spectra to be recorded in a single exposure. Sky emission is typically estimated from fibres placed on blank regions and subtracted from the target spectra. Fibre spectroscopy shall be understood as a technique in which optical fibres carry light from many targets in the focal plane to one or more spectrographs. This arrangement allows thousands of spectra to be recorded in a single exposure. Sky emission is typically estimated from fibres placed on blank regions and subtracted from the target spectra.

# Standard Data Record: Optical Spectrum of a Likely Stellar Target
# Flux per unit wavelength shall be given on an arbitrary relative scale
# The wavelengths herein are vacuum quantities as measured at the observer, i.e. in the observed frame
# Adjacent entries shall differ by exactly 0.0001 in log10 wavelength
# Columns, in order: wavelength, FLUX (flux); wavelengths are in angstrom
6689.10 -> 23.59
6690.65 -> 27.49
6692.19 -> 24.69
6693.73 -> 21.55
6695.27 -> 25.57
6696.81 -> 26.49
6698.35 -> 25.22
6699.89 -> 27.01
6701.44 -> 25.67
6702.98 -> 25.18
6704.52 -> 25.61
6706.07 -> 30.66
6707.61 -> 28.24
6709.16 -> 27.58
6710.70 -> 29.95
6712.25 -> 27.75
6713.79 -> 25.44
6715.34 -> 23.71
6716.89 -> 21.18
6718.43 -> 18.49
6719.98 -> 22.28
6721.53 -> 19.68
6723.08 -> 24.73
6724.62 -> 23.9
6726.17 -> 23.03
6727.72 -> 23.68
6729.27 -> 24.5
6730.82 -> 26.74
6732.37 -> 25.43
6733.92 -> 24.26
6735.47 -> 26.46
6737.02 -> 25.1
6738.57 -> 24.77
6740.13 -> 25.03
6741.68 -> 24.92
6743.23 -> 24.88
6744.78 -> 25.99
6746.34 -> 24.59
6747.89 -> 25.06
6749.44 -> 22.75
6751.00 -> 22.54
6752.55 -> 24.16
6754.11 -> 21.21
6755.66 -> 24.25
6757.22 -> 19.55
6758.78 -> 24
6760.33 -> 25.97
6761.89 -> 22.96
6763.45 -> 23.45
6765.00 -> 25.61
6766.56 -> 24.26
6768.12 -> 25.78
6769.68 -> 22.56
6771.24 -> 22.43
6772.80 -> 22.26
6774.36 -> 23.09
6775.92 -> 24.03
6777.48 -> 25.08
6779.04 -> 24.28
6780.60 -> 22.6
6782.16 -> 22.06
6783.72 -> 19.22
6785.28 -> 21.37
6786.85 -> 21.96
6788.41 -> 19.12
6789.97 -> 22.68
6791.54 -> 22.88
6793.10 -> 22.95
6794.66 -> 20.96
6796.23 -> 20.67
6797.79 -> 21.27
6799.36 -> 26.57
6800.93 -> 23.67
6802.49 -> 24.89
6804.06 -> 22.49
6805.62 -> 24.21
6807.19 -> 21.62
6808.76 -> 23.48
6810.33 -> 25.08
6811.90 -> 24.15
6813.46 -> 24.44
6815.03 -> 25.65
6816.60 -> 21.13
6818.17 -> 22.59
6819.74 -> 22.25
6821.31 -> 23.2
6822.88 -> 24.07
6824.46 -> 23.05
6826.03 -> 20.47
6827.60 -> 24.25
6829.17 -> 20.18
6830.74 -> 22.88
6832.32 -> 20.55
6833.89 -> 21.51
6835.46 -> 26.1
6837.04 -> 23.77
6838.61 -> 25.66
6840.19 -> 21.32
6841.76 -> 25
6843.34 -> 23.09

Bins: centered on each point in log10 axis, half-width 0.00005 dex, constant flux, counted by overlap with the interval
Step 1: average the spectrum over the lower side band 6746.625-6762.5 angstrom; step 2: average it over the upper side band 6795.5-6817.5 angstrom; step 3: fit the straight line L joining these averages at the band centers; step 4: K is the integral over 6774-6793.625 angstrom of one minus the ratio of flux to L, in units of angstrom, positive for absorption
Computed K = 0.9 angstrom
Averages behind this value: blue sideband 23.3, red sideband 23.5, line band 22.4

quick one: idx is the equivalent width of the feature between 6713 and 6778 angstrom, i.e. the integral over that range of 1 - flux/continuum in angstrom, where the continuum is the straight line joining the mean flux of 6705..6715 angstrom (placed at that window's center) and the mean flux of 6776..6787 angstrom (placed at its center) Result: 3.5 angstrom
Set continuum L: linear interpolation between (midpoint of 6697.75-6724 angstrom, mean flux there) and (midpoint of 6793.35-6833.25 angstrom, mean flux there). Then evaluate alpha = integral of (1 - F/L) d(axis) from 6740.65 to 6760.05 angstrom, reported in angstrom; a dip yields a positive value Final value 0.5 angstrom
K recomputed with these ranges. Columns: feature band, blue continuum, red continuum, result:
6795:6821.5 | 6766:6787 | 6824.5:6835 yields -1.2 angstrom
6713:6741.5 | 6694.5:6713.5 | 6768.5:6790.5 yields 2.0 angstrom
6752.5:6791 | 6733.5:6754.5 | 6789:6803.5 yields 1.1 angstrom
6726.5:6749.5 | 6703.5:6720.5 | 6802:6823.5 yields 0.1 angstrom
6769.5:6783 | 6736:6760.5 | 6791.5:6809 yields 0.2 angstrom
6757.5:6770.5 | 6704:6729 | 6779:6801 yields -0.7 angstrom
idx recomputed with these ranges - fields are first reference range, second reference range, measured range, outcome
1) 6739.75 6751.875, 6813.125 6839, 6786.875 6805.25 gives 0.7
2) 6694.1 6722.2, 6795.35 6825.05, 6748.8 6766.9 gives 0.7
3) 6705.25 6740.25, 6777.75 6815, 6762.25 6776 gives -0.1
